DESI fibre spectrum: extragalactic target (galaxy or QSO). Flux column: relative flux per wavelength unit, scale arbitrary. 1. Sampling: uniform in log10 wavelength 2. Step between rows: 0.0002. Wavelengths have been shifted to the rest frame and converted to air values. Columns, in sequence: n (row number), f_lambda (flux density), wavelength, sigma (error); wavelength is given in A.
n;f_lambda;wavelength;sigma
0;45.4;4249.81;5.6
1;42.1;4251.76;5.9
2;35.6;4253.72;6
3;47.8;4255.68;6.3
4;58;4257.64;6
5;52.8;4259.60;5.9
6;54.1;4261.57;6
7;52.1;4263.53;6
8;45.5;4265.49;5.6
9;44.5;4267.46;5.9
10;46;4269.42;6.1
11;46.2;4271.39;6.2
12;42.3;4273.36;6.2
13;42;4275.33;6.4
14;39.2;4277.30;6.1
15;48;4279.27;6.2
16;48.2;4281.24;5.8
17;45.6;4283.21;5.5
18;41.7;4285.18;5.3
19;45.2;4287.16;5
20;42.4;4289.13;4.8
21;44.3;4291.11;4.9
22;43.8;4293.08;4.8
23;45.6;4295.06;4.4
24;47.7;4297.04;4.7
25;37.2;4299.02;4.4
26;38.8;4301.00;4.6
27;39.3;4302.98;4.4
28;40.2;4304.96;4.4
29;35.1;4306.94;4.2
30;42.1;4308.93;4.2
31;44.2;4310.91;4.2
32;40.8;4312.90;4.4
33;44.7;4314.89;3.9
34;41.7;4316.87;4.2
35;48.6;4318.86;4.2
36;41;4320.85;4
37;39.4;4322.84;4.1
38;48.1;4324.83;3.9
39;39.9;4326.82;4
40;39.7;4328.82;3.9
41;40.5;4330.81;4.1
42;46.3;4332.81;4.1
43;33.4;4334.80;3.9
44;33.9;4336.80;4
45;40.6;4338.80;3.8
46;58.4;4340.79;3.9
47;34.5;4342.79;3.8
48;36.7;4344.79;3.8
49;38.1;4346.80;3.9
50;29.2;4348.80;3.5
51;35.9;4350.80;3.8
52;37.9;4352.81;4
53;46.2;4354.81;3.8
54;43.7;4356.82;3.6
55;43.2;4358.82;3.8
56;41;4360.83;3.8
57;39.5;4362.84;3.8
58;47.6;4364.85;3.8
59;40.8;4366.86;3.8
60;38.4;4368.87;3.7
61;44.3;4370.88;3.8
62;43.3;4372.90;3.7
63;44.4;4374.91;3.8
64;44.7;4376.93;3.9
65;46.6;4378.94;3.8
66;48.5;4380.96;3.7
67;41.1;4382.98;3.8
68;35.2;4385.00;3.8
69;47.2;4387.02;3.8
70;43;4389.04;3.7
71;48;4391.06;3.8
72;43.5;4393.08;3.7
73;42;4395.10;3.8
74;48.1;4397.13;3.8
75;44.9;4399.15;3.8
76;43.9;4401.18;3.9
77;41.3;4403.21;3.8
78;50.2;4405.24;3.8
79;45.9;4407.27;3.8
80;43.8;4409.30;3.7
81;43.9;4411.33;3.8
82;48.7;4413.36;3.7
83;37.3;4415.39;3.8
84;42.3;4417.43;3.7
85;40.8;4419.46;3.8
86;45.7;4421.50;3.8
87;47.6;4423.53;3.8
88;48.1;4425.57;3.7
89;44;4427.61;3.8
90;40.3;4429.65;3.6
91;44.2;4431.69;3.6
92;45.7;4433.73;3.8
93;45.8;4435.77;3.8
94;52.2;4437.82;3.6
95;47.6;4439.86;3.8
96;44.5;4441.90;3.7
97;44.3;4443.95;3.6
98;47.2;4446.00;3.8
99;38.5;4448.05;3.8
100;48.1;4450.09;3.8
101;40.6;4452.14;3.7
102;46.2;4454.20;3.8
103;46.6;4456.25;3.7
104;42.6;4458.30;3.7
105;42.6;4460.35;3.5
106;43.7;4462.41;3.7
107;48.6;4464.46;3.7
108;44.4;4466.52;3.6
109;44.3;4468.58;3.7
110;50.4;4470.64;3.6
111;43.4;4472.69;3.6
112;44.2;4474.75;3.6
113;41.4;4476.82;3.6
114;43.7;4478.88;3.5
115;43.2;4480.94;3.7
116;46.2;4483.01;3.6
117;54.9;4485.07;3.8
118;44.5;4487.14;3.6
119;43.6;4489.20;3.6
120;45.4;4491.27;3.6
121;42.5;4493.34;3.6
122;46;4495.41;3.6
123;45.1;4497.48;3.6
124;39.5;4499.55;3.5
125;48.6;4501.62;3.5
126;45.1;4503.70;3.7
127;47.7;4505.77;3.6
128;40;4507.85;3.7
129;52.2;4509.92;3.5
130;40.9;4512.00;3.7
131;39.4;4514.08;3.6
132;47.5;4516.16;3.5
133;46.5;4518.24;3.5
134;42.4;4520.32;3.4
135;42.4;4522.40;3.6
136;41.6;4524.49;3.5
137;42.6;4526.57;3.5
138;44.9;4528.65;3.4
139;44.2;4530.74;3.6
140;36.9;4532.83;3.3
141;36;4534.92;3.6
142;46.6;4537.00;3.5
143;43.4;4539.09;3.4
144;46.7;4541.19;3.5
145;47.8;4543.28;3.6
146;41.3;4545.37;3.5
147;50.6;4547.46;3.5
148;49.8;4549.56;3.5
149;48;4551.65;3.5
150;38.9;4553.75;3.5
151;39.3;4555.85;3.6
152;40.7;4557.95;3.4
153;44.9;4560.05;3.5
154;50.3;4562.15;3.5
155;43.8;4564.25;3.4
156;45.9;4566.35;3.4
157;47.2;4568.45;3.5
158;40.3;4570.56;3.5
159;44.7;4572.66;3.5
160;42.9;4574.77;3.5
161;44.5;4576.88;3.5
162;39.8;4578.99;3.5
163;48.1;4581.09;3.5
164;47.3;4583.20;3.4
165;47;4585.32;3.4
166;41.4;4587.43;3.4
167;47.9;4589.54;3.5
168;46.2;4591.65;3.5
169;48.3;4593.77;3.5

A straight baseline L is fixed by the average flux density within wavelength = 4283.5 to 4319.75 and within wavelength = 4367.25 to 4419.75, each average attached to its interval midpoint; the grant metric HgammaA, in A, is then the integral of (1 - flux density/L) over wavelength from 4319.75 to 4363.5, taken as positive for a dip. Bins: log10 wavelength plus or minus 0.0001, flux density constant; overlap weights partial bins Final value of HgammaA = 2.78 A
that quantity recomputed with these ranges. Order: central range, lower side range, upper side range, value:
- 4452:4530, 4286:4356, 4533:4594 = -1.9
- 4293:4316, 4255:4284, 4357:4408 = 2.4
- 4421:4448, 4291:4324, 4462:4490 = -0.6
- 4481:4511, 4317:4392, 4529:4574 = -1.5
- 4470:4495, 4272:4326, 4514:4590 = -0.8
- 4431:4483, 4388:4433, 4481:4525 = -0.4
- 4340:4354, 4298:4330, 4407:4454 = 1.2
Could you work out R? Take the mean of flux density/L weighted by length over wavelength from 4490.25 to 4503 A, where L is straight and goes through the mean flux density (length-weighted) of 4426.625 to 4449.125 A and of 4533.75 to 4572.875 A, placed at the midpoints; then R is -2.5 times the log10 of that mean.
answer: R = 0.01 mag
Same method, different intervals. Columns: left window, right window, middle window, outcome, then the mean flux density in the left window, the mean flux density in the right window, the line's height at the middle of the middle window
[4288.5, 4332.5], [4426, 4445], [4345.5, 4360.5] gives 0.107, 42.1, 45.5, 43.3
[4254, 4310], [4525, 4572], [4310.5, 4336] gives 0.064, 44.7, 44.1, 44.6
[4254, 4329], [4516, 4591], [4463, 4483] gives -0.015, 44.3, 44.3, 44.3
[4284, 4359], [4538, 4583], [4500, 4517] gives -0.023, 41.3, 44.8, 44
